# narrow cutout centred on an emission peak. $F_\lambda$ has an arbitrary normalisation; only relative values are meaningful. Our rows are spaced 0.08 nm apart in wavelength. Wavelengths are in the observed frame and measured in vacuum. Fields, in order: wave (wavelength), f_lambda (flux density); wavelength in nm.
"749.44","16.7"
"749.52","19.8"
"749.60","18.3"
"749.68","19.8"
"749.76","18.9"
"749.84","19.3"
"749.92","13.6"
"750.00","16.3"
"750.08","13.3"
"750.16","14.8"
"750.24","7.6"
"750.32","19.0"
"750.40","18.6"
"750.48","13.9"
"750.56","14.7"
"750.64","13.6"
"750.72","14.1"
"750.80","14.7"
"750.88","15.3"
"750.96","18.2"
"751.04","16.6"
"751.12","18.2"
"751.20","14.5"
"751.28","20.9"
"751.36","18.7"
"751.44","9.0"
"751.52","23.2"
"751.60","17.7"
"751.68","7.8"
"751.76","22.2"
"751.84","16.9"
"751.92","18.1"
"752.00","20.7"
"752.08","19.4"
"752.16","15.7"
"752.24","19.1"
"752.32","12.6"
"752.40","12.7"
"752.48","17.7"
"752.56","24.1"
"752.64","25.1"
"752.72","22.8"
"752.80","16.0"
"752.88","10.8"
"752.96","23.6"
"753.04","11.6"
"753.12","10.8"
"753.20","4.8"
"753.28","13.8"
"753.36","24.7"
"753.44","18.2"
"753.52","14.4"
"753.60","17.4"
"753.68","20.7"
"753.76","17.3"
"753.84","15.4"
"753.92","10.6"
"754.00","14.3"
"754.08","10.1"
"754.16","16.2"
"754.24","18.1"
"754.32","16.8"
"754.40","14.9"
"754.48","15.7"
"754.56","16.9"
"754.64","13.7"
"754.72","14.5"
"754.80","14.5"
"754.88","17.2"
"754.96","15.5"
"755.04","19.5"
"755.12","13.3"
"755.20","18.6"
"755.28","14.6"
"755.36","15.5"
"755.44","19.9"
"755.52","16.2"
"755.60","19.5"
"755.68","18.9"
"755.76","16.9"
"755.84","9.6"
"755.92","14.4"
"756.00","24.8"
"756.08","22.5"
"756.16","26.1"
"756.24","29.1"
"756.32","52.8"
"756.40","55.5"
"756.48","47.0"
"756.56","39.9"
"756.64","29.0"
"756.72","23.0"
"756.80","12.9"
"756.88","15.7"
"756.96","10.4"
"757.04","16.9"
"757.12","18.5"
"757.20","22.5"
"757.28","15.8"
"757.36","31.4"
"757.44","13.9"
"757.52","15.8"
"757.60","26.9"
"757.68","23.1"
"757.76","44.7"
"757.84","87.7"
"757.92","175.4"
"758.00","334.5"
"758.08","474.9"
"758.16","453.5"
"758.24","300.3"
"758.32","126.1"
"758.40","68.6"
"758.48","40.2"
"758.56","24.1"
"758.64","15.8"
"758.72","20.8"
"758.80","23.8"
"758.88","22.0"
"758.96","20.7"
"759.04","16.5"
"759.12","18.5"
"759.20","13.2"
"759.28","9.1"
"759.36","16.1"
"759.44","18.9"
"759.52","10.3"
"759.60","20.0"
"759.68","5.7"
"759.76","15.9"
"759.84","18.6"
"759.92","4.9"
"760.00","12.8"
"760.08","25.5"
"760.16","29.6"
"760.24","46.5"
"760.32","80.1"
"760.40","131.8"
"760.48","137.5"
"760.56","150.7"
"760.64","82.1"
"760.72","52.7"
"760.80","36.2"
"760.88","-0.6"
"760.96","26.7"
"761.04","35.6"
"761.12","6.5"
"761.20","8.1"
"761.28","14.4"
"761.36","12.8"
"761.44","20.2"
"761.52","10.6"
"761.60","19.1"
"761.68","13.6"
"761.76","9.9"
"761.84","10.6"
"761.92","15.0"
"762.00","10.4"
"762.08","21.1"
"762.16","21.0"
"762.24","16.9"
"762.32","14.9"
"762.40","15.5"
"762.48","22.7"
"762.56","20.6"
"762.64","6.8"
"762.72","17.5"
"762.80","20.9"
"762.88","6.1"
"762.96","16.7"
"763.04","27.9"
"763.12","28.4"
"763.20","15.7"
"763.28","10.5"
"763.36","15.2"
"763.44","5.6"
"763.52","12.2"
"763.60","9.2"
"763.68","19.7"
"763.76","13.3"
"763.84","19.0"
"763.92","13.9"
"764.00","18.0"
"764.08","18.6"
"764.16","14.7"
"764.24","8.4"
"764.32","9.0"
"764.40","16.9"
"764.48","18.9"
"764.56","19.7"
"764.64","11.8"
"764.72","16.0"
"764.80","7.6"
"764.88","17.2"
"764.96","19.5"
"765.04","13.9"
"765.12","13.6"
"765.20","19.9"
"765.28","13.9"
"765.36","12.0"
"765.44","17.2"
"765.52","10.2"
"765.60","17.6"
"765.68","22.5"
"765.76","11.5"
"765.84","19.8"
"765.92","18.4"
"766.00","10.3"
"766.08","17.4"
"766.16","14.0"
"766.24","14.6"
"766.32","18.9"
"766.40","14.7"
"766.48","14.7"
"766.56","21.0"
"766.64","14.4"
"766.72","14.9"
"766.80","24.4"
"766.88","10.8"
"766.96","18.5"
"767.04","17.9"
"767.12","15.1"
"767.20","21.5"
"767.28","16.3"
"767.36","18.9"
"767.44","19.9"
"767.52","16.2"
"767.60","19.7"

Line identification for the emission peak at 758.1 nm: H-alpha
